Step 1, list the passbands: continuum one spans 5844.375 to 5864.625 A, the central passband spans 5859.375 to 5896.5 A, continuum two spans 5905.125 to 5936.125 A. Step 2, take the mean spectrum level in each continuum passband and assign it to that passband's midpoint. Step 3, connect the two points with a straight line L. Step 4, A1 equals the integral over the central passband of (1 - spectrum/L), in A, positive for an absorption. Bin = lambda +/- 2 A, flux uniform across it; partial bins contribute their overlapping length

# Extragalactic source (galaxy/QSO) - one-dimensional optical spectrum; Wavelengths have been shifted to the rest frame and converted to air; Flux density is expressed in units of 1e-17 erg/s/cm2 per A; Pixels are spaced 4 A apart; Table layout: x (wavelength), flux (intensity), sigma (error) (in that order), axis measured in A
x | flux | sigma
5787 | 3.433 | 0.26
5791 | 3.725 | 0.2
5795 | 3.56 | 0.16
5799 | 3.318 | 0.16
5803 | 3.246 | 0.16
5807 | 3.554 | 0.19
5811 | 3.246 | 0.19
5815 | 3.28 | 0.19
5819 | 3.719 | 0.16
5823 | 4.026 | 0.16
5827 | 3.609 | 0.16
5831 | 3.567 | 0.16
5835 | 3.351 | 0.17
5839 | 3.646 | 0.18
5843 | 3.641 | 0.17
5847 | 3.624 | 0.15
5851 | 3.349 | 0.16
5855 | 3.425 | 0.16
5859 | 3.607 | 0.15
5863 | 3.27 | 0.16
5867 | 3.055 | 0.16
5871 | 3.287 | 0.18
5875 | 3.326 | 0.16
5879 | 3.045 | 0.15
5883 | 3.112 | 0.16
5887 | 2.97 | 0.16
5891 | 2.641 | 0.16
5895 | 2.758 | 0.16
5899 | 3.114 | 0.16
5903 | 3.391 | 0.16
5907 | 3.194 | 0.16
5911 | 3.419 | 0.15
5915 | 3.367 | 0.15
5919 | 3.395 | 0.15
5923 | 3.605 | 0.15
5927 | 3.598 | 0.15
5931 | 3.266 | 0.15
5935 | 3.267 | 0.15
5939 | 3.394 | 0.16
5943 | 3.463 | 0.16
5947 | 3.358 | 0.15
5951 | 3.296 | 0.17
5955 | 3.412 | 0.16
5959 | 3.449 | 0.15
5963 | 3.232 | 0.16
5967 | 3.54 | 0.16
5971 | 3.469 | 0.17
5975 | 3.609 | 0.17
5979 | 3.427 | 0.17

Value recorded 3.9 A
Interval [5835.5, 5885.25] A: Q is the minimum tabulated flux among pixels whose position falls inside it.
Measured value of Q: 3.045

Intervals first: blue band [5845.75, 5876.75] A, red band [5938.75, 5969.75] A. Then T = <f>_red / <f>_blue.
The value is 1.0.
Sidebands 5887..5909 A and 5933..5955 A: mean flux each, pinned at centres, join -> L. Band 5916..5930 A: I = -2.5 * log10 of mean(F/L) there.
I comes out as -0.10 mag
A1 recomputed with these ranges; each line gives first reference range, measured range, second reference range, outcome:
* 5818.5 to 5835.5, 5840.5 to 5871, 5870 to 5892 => -0.6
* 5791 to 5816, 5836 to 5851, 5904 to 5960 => -0.8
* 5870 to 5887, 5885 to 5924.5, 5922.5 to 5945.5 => 1.3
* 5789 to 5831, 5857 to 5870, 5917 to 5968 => 0.6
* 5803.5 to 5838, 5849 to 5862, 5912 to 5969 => 0.2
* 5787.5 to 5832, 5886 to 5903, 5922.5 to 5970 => 2.6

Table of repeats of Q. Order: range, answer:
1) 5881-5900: 2.641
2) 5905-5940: 3.194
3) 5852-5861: 3.425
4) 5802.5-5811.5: 3.246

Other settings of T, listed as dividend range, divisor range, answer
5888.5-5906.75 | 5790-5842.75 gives 0.85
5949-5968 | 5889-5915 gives 1.09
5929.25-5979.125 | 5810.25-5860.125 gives 0.96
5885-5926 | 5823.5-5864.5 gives 0.91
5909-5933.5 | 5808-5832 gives 0.96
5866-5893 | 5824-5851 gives 0.86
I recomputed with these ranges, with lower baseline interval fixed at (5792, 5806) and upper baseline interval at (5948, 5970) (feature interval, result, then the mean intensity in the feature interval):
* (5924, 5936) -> 0.00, 3.41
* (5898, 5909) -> 0.05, 3.24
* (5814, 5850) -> -0.06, 3.61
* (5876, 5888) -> 0.11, 3.07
